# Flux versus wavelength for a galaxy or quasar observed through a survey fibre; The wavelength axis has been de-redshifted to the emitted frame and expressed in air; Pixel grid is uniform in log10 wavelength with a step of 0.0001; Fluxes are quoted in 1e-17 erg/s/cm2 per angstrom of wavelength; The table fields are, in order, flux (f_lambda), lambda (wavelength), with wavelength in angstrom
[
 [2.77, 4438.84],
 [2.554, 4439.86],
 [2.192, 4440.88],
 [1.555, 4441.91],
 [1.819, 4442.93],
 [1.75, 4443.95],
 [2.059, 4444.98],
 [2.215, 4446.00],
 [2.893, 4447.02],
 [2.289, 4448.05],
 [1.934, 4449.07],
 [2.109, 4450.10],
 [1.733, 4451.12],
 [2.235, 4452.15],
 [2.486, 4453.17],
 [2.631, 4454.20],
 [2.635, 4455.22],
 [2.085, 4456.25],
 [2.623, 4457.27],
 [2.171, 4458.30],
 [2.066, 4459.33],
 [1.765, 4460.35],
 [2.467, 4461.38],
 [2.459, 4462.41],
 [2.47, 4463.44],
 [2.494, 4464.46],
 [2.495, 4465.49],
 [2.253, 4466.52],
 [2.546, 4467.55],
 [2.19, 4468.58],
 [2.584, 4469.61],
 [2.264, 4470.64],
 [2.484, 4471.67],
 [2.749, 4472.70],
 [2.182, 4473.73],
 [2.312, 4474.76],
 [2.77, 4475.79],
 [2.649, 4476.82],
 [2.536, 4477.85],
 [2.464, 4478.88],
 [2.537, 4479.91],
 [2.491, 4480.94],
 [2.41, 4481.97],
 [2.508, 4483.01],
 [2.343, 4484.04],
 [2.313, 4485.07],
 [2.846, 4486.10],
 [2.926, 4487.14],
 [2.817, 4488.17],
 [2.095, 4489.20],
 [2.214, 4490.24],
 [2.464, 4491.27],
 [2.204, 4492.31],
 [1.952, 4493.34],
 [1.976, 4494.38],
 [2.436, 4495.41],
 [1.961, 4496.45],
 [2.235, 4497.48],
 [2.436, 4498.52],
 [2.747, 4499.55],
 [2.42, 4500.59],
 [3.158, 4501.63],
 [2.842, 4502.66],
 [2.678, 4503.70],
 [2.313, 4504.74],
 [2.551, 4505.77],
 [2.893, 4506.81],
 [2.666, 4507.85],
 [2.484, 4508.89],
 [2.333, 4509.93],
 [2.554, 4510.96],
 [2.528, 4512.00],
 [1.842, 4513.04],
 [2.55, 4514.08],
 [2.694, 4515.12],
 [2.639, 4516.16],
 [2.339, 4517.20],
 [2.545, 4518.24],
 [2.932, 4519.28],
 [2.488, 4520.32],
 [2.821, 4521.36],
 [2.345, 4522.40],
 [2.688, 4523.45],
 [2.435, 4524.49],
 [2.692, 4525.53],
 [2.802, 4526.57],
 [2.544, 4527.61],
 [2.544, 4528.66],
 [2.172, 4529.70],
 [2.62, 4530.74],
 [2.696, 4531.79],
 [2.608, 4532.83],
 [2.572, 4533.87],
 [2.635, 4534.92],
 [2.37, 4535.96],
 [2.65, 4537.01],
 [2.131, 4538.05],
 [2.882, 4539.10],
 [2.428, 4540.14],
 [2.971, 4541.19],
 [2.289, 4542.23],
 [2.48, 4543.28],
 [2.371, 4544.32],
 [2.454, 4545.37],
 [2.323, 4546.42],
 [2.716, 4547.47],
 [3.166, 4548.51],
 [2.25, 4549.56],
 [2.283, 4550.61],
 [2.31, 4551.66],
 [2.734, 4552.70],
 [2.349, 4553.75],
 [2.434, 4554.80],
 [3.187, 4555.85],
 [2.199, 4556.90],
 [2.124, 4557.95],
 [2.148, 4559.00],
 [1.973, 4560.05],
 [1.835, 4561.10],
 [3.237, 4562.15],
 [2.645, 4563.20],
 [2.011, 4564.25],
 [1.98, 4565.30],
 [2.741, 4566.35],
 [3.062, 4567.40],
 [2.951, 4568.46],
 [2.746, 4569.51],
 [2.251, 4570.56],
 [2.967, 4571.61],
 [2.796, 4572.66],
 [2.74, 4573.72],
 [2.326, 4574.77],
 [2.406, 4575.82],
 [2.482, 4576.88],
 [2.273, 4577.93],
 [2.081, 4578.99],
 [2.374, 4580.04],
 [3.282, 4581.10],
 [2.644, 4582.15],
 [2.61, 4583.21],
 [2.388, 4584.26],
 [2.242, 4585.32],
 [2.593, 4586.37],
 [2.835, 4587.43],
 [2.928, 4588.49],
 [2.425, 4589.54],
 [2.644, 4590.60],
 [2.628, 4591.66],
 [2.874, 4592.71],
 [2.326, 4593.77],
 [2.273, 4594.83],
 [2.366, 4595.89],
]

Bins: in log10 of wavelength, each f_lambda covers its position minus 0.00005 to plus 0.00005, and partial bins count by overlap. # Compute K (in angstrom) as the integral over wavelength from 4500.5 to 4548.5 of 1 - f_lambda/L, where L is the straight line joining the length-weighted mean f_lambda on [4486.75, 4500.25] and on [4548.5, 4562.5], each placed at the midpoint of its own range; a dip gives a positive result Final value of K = -3.9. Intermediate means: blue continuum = 2.34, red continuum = 2.41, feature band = 2.57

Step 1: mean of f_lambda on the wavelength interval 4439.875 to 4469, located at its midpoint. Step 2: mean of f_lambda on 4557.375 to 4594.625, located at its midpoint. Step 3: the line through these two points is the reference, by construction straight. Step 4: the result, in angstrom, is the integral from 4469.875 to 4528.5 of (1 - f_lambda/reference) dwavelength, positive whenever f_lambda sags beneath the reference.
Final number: -3.9 angstrom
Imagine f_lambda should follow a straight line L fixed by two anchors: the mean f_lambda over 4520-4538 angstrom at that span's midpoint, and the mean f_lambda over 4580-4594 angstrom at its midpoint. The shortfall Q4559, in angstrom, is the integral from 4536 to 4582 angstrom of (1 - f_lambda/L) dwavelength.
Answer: 1.6 angstrom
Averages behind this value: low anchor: 2.56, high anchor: 2.64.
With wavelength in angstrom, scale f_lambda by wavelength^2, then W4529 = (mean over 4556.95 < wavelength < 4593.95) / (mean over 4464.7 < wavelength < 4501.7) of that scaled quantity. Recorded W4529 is 1.08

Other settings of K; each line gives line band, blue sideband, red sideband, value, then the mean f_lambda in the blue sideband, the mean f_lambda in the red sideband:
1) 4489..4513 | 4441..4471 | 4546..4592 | -0.7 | 2.25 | 2.53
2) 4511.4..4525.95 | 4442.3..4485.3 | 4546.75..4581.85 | -0.6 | 2.34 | 2.52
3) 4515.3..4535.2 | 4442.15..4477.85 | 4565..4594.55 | -1.0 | 2.32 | 2.59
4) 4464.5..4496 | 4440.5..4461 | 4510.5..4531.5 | -1.5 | 2.16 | 2.54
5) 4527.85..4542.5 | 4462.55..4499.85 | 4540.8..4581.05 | -0.4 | 2.43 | 2.5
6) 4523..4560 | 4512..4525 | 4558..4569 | -0.4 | 2.53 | 2.44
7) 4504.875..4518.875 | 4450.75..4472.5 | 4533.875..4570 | -0.4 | 2.35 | 2.5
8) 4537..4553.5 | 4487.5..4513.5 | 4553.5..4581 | -0.3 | 2.44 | 2.49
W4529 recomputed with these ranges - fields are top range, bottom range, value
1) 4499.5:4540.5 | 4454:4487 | 1.08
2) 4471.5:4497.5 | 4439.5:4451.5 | 1.18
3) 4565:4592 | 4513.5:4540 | 1.03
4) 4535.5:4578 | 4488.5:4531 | 1.03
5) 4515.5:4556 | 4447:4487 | 1.10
